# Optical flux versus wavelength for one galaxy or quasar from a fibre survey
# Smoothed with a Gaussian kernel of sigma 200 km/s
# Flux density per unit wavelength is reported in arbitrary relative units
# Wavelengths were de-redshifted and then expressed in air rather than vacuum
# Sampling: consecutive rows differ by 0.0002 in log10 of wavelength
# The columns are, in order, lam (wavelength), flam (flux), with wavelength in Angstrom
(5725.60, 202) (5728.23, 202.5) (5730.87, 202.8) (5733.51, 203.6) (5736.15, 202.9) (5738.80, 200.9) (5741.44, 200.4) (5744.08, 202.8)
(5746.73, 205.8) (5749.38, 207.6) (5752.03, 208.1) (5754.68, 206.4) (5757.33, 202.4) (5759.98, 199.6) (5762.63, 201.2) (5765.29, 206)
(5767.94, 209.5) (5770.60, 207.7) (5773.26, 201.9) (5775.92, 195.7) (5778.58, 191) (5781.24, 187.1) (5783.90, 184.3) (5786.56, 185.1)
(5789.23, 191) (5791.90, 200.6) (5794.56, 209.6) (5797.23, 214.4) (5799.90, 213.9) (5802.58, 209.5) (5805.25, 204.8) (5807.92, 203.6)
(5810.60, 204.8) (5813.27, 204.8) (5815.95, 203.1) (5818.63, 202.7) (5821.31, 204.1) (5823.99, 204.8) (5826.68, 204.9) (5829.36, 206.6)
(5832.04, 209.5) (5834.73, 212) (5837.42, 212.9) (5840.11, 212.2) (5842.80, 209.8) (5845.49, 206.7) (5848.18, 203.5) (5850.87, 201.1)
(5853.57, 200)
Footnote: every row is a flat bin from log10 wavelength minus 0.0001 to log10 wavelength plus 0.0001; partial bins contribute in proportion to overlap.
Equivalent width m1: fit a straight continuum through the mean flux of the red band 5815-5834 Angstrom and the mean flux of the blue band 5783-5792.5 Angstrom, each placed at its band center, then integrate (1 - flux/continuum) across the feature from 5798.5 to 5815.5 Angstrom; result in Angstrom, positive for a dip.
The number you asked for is -0.76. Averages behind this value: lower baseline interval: 190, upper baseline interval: 205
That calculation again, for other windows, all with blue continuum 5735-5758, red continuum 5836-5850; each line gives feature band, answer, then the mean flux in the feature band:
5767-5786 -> 0.9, 196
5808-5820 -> 0.2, 204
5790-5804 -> -0.2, 209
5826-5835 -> 0.0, 208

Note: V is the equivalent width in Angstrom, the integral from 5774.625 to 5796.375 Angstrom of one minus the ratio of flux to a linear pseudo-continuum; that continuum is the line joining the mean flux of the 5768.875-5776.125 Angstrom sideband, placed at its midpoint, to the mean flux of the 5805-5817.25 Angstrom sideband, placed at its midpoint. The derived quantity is 1.1 Angstrom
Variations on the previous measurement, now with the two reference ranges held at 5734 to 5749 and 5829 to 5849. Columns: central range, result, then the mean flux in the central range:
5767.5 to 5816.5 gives 1.25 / 201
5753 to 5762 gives 0.05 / 203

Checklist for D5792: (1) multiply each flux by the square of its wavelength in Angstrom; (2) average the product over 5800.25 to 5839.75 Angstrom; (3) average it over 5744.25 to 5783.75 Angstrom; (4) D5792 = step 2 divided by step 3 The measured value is 1.04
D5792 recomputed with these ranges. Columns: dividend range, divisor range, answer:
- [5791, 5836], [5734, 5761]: 1.04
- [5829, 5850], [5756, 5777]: 1.06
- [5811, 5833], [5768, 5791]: 1.07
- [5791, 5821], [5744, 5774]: 1.02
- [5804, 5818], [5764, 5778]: 1.02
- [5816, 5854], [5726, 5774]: 1.04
